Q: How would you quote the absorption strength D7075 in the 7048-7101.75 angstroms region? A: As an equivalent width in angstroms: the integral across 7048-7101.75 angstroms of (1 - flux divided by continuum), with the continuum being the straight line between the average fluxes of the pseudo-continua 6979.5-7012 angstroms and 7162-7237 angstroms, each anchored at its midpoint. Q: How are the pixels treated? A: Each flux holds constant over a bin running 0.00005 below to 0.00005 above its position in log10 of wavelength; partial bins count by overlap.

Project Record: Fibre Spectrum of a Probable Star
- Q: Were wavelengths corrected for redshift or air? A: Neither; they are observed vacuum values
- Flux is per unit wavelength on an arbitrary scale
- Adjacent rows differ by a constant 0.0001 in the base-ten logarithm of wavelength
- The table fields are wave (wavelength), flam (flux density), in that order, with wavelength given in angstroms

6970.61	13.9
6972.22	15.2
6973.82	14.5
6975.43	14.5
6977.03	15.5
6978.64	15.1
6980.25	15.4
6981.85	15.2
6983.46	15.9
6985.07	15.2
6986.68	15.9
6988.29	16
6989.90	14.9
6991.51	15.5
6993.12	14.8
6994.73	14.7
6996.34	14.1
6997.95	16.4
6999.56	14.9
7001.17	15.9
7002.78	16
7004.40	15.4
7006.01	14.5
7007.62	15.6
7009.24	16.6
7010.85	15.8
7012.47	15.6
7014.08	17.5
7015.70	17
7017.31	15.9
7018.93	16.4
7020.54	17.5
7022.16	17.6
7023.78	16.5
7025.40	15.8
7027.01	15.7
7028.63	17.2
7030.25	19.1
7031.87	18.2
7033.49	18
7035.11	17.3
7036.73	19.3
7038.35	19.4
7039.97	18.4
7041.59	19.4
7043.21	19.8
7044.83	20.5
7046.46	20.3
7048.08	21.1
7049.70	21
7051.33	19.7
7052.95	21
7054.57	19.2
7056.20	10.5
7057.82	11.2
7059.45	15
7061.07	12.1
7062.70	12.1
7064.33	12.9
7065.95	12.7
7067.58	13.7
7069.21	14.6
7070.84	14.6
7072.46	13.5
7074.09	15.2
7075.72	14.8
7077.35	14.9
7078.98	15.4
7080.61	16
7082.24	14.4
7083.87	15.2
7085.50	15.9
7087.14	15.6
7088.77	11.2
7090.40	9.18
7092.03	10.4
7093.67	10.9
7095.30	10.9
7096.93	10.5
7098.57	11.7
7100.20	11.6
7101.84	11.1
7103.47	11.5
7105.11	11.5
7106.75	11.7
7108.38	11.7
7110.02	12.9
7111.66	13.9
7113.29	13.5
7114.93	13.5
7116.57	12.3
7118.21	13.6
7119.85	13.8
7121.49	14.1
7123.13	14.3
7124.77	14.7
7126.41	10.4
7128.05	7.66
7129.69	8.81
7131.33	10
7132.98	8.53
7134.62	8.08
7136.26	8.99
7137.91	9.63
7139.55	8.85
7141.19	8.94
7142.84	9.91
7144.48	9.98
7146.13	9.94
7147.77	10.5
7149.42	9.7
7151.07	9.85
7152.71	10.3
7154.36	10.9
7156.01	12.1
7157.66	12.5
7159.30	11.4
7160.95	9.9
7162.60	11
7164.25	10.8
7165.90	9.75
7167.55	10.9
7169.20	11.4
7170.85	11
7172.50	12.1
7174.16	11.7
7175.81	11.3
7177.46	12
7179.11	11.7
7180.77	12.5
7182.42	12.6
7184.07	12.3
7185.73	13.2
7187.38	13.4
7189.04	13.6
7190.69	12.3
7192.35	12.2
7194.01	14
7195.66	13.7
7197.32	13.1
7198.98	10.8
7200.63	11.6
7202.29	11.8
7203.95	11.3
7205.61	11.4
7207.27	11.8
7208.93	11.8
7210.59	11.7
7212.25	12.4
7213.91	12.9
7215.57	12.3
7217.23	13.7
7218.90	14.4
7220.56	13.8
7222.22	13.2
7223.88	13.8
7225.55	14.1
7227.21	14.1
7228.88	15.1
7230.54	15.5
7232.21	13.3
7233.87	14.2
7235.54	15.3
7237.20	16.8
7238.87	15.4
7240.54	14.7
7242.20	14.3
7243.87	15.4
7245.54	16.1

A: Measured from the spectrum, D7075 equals 1.17 angstroms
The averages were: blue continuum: 15.4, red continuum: 12.6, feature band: 14.1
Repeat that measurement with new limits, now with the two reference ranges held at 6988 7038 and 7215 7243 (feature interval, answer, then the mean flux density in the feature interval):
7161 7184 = 5.36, 11.4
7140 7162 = 6.78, 10.4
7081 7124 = 8.08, 12.6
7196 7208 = 2.34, 11.8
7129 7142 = 5.33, 8.98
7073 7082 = 0.35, 15.1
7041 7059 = -2.72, 18.4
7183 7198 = 1.67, 13.1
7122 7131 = 2.41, 11.2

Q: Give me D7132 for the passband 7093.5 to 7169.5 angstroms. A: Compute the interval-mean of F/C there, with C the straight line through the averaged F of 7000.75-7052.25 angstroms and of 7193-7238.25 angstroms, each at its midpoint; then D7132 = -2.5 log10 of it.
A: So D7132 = 0.35 mag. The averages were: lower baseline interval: 17.6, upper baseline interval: 13.3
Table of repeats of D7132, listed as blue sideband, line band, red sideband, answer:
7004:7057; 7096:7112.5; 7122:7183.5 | 0.14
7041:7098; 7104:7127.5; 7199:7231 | 0.11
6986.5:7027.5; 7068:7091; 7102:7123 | -0.04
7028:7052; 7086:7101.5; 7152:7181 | 0.36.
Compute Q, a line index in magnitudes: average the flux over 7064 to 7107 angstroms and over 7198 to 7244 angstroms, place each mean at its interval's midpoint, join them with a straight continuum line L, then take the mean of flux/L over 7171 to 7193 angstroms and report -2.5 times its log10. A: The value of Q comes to 0.08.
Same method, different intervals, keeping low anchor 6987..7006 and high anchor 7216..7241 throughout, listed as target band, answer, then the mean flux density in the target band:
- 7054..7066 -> 0.151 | 13.1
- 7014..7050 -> -0.197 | 18.2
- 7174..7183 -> 0.218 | 12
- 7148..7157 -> 0.358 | 10.6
